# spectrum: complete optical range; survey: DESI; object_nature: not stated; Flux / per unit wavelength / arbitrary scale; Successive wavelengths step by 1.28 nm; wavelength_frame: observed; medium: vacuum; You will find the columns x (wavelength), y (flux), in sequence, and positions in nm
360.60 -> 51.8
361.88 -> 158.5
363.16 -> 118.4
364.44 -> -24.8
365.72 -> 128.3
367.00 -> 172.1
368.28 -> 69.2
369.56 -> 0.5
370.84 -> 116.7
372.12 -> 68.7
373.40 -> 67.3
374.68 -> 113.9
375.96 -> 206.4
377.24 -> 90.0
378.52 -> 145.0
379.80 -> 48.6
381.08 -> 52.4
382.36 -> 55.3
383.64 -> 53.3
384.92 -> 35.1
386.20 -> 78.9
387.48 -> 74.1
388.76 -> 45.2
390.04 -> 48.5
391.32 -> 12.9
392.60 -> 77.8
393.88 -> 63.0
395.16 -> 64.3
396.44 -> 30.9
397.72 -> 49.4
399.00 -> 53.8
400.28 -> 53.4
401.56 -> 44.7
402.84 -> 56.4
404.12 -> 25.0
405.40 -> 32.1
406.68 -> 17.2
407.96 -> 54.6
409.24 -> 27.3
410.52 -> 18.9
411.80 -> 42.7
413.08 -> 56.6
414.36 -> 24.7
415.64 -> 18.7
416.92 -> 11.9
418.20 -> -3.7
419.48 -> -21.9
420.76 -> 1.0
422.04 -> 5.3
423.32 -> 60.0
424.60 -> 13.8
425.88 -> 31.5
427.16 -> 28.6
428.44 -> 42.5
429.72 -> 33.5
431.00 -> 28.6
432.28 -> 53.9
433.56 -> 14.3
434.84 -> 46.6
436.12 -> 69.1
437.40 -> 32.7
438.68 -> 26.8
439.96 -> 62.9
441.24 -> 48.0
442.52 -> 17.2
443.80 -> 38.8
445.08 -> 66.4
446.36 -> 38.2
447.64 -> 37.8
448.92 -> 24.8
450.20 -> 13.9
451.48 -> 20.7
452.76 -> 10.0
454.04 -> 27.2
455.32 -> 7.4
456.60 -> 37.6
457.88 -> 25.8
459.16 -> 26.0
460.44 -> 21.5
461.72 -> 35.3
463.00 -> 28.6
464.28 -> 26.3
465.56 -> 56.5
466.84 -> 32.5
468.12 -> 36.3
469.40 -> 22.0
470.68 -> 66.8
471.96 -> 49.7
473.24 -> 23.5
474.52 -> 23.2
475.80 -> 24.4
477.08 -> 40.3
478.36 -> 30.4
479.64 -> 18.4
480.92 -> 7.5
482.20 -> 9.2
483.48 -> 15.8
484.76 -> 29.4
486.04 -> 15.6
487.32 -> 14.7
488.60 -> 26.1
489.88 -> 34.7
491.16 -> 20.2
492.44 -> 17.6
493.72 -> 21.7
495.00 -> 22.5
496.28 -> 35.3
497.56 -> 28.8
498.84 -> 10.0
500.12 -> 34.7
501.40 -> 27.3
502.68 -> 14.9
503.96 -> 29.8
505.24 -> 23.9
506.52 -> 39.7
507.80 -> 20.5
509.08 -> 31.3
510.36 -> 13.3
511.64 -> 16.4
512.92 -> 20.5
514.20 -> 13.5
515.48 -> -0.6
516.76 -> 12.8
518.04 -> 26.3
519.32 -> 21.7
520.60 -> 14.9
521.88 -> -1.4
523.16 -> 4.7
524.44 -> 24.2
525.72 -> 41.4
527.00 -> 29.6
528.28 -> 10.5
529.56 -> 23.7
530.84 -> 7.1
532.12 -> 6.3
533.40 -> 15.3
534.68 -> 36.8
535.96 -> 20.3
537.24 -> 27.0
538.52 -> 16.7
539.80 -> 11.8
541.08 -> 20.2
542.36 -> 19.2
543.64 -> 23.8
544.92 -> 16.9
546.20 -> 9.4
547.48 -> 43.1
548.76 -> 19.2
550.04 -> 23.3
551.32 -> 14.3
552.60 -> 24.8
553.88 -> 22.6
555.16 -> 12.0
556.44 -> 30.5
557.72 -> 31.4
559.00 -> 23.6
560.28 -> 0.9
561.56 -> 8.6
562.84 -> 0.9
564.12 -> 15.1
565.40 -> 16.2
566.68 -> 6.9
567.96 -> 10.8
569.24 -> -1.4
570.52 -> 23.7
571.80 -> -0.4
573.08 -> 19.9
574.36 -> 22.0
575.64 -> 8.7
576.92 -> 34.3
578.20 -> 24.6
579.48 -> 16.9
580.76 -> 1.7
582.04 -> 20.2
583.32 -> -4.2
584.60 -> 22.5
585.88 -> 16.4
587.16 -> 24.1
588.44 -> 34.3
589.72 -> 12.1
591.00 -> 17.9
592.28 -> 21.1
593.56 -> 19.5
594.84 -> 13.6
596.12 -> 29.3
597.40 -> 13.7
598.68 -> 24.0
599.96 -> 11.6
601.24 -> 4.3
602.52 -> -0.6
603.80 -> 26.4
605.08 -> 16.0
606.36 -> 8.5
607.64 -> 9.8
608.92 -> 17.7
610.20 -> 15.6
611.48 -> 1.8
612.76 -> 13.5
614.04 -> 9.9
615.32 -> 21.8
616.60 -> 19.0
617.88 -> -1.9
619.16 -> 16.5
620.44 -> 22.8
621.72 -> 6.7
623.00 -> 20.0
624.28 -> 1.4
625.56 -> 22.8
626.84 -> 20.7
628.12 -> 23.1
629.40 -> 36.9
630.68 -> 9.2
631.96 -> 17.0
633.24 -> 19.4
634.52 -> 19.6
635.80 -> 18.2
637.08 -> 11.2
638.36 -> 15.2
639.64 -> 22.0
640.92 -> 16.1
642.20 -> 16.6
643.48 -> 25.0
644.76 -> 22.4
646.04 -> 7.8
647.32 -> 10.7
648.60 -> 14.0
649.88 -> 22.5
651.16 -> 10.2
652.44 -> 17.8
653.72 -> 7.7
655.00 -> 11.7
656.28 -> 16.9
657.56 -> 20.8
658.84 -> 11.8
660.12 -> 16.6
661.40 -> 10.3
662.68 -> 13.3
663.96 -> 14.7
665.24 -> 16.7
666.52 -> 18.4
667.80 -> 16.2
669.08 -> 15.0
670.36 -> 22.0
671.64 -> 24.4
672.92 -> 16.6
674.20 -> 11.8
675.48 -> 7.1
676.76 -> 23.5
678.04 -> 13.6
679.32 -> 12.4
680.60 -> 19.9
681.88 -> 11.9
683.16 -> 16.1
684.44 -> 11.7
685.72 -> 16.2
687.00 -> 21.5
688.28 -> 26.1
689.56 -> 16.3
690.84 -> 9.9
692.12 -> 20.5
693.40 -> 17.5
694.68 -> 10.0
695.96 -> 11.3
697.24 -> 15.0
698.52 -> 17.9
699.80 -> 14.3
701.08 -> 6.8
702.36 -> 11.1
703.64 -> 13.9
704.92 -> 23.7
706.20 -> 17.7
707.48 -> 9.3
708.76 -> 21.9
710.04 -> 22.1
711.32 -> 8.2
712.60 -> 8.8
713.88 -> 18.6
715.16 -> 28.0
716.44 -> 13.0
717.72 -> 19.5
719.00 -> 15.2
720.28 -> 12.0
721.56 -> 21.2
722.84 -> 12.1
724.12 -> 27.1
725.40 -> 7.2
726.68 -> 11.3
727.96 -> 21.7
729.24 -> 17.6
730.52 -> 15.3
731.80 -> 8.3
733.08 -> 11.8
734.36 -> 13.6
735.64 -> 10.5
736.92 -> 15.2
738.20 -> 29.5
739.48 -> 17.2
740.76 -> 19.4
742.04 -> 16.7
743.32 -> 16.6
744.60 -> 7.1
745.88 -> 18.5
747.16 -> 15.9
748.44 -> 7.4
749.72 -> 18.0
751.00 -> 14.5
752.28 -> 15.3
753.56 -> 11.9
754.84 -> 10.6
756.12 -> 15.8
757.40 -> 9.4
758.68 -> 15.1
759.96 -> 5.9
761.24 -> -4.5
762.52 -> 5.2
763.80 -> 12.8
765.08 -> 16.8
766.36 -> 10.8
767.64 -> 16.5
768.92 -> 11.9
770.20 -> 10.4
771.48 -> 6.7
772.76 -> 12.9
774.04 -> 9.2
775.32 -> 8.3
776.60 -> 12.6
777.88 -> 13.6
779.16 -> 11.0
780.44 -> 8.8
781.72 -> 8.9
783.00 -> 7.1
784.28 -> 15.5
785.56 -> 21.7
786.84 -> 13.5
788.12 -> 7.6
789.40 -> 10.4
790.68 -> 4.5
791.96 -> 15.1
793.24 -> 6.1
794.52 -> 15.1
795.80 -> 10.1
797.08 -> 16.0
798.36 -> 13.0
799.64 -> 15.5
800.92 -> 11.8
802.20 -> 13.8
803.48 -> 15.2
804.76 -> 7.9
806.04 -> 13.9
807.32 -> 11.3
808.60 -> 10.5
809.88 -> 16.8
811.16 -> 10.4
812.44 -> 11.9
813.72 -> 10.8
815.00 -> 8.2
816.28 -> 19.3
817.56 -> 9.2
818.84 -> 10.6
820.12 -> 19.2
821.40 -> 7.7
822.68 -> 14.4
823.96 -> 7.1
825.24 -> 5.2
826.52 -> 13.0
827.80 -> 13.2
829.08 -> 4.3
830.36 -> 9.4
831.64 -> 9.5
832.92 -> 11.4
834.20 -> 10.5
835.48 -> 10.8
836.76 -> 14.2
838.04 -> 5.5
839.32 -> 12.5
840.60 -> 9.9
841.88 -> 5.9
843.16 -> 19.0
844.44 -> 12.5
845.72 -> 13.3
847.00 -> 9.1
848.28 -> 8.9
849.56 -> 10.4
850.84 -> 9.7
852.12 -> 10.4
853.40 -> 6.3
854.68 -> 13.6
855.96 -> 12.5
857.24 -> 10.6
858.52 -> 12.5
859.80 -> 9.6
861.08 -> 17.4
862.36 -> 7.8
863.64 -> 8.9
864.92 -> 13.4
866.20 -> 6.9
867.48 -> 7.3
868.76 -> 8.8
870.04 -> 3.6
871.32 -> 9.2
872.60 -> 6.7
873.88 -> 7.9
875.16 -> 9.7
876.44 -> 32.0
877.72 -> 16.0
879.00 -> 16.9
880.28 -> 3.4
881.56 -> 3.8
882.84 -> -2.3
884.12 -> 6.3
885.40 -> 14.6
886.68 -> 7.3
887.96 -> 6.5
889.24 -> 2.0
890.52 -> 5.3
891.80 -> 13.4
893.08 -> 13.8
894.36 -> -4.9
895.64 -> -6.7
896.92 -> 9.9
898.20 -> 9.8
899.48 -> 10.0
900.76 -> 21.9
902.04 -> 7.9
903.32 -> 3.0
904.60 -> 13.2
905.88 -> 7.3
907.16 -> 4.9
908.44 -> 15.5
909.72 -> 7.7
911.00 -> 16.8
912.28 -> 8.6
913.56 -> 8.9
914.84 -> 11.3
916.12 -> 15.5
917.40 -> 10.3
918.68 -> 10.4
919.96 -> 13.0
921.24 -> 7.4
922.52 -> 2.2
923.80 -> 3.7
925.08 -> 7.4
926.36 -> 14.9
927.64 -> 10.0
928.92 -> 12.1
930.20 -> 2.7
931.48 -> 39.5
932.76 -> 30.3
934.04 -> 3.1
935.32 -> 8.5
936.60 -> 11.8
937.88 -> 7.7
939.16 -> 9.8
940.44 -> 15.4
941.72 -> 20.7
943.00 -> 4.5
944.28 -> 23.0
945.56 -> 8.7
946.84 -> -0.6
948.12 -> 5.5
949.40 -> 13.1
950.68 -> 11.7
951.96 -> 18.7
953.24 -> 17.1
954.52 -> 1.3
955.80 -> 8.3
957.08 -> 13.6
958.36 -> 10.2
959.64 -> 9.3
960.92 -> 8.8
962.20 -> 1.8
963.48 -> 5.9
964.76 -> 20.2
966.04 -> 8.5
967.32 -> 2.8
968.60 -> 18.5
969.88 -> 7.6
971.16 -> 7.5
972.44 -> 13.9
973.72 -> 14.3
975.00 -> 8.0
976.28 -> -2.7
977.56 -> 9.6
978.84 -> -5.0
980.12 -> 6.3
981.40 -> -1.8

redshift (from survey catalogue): 0.08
